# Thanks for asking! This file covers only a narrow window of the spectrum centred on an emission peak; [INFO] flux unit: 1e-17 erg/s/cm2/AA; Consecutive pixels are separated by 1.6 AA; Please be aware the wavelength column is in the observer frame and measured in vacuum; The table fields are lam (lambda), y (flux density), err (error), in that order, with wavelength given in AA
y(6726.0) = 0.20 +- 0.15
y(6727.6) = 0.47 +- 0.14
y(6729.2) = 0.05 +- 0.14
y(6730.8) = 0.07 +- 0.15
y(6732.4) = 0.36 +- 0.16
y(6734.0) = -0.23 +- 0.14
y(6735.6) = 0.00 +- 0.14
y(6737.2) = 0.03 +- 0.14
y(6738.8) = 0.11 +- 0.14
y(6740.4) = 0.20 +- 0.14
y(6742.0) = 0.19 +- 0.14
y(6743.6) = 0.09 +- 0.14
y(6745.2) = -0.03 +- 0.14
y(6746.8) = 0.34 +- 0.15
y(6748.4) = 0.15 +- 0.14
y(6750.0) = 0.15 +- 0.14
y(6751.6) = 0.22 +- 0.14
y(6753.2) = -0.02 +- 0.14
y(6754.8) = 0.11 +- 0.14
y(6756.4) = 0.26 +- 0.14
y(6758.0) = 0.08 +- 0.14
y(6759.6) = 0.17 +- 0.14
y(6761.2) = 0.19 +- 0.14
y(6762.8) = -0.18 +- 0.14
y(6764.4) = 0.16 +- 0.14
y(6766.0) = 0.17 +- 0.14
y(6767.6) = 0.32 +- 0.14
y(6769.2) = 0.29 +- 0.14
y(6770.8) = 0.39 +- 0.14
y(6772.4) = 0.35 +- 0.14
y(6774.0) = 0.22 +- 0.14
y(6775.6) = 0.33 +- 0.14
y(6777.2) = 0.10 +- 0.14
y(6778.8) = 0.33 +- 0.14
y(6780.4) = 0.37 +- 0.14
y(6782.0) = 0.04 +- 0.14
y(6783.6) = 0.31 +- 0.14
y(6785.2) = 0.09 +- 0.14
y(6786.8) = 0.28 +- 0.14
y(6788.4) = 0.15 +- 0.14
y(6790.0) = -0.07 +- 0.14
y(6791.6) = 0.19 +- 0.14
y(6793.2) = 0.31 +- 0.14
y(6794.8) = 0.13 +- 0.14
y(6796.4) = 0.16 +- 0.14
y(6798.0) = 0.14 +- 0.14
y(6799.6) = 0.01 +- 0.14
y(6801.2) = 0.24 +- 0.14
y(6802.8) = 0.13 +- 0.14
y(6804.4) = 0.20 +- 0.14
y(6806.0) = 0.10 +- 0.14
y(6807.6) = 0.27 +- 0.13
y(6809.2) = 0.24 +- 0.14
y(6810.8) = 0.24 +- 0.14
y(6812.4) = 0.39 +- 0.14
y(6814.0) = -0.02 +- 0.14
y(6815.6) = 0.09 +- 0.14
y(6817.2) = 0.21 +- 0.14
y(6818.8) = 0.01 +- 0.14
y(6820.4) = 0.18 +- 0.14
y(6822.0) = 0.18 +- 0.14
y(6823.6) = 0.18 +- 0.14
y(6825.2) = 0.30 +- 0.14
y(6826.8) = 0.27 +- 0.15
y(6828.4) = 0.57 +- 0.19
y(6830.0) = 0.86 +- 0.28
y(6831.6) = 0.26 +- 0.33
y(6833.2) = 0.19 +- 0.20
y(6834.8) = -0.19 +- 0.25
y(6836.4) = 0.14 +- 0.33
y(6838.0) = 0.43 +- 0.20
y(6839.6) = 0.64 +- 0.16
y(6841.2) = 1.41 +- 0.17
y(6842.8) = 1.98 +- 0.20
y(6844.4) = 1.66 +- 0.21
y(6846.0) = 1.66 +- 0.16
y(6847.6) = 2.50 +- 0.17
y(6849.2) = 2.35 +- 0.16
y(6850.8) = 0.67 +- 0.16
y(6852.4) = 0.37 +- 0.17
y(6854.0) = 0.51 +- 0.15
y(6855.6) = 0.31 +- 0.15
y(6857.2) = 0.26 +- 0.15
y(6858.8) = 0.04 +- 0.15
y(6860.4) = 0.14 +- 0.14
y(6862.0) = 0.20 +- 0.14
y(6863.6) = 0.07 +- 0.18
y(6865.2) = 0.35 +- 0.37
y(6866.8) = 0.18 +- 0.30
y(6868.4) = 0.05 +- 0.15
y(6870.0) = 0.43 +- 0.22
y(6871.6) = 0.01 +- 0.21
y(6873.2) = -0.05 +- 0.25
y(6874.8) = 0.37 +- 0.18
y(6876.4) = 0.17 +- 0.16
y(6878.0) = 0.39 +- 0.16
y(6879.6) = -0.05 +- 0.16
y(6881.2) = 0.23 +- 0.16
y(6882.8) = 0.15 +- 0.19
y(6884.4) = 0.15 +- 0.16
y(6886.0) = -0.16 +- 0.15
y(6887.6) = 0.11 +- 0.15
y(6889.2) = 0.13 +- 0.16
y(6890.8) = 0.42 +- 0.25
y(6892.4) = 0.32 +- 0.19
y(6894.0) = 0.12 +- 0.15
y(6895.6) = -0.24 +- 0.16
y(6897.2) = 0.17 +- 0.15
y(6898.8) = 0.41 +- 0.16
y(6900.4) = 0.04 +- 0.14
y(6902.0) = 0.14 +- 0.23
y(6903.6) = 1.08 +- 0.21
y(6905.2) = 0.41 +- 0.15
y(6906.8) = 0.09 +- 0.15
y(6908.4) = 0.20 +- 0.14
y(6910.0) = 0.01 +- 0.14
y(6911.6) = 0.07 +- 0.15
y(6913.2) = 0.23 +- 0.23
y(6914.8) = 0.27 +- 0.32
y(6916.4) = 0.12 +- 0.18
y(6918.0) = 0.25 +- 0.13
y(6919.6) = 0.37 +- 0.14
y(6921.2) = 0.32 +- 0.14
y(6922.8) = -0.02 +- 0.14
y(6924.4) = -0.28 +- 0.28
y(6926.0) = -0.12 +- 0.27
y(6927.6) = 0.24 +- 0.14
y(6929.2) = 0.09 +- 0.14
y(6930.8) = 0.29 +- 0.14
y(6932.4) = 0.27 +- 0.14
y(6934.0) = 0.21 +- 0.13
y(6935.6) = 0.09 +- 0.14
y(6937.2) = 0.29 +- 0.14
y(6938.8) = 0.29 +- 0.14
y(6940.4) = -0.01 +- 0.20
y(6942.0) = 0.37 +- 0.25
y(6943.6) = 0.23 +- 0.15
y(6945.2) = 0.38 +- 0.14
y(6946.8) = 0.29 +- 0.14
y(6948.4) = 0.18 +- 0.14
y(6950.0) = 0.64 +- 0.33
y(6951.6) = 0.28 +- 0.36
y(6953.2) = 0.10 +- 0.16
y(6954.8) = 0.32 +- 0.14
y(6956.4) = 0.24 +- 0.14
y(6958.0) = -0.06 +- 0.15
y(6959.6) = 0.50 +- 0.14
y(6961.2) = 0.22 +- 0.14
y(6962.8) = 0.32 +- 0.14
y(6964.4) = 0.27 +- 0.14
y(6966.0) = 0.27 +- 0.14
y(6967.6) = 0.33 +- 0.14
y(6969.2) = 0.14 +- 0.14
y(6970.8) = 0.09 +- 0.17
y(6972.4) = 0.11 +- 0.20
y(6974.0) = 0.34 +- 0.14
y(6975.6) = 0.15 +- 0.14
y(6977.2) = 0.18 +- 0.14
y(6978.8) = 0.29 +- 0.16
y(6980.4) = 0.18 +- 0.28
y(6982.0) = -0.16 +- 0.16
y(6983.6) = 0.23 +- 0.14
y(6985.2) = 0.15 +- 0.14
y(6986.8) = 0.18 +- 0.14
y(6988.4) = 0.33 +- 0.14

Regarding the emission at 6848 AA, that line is [O II]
